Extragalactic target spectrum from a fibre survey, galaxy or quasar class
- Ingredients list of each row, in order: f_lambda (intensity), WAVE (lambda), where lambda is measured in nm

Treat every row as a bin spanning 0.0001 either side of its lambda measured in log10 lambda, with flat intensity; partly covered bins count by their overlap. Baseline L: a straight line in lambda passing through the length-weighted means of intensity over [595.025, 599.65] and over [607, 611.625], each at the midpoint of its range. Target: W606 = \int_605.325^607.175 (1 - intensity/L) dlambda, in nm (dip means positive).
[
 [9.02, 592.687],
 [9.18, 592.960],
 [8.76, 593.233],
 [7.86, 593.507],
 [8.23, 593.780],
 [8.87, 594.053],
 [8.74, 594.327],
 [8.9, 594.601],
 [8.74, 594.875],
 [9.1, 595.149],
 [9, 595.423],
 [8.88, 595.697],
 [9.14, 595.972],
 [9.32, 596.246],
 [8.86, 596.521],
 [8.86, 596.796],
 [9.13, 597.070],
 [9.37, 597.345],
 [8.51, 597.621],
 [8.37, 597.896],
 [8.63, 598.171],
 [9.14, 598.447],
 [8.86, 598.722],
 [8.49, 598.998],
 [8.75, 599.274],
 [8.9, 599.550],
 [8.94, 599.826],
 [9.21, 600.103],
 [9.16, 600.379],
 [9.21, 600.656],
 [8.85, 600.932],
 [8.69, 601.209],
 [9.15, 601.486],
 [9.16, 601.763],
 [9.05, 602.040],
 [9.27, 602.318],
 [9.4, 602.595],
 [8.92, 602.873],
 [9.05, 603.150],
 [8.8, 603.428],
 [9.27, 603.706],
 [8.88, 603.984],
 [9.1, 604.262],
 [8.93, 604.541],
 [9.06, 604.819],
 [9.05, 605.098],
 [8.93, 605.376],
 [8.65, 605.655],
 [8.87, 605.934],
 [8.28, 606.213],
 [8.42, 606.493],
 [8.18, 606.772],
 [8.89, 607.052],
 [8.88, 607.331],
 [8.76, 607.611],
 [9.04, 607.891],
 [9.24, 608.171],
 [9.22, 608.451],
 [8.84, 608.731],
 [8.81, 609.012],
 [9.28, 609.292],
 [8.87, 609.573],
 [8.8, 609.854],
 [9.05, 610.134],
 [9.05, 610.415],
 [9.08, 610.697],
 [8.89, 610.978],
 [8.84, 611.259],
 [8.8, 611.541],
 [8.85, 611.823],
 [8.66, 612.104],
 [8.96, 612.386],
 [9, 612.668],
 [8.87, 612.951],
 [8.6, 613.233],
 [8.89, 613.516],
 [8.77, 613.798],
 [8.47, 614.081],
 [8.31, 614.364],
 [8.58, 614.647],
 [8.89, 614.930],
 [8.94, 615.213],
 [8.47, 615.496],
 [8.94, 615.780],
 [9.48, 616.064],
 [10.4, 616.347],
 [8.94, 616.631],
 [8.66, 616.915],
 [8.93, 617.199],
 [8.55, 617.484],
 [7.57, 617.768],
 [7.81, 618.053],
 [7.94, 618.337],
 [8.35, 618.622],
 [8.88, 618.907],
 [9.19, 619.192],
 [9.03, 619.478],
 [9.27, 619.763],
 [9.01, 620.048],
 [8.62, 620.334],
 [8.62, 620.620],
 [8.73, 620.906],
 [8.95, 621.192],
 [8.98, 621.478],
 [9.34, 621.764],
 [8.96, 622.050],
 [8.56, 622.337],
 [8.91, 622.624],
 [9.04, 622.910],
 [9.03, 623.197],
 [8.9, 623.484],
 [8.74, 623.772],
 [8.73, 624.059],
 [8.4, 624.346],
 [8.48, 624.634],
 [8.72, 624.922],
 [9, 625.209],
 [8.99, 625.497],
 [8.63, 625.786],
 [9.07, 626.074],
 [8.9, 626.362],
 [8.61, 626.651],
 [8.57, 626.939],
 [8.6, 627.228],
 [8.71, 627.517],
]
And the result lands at 0.075 nm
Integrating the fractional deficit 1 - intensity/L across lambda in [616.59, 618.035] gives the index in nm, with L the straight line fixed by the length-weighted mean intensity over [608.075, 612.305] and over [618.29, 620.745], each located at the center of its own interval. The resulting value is 0.06 nm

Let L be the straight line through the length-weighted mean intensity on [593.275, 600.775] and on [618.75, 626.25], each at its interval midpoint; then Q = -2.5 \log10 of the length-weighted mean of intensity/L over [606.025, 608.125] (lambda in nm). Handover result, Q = 0.02 mag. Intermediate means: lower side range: 8.86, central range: 8.67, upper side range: 8.87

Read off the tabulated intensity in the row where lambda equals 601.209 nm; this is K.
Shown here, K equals 8.69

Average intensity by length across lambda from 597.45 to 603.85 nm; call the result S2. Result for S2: 8.95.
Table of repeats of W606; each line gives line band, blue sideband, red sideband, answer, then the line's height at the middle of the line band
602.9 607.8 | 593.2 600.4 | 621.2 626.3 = 0.01 nm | 8.84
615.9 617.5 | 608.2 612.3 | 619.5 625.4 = -0.06 nm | 8.9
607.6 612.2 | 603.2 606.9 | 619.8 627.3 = -0.07 nm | 8.81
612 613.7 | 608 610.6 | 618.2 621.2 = 0.02 nm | 8.93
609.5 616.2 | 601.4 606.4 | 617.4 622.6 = -0.01 nm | 8.82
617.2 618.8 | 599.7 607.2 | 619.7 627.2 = 0.13 nm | 8.86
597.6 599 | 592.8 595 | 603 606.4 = 0.01 nm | 8.76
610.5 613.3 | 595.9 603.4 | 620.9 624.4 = 0.02 nm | 8.93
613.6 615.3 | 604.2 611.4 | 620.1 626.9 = 0.04 nm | 8.86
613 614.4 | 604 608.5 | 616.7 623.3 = 0.02 nm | 8.78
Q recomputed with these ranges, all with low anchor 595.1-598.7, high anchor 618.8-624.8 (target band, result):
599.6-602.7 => -0.019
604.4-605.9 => 0.000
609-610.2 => -0.009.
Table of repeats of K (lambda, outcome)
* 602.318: 9.27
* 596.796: 8.86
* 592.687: 9.02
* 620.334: 8.62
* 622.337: 8.56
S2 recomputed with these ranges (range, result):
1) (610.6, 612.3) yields 8.85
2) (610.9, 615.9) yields 8.76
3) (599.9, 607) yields 8.94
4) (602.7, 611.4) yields 8.9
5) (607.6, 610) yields 9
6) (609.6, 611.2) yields 8.96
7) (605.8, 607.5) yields 8.59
